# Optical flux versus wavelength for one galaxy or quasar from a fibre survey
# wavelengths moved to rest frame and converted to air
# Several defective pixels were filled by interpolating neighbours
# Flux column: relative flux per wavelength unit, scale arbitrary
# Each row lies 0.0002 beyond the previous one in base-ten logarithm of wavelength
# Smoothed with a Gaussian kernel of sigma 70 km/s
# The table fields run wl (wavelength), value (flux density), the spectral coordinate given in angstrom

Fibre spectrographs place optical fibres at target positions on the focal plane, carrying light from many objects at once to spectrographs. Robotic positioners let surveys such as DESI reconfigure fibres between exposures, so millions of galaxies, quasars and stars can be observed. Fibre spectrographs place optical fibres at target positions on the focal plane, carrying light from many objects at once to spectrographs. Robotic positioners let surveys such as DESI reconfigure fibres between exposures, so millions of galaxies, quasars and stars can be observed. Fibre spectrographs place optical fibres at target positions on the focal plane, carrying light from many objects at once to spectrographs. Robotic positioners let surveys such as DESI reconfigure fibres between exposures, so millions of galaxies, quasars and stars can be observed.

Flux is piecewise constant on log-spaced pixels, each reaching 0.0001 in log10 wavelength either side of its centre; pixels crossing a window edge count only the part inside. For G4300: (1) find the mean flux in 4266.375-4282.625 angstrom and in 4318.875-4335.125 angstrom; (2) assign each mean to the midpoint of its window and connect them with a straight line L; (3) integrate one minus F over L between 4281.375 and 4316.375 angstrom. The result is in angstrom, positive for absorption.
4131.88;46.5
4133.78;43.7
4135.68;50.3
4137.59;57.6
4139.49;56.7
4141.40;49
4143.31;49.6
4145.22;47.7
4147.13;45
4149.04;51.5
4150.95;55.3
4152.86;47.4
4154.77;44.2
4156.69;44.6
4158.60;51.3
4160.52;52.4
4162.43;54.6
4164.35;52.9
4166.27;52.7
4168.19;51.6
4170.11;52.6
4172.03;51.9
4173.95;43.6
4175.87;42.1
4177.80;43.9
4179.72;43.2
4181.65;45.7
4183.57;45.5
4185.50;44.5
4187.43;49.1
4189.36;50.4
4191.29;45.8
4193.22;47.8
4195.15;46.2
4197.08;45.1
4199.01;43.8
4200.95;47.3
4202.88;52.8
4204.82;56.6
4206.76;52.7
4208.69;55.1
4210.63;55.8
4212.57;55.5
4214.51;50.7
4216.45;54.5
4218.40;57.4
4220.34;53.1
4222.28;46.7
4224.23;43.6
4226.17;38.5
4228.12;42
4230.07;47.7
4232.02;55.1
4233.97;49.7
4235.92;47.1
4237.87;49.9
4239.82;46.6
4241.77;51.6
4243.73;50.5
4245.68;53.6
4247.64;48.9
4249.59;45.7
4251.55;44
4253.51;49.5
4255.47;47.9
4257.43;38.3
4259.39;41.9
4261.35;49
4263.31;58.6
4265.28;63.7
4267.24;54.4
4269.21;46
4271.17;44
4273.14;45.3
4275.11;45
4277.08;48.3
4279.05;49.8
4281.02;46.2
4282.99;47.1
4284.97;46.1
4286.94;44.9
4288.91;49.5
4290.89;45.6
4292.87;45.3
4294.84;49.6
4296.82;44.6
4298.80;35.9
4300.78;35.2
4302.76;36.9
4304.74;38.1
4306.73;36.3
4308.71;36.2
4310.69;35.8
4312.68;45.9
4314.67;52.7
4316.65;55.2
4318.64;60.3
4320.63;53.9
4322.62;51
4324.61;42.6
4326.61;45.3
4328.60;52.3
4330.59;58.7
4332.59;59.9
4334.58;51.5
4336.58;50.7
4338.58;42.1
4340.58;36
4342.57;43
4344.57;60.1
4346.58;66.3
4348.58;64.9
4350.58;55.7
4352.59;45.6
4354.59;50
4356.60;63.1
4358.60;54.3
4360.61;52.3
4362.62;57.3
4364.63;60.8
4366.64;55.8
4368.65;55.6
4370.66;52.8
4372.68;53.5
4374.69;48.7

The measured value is 4.6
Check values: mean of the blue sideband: 47.3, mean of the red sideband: 52.3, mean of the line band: 43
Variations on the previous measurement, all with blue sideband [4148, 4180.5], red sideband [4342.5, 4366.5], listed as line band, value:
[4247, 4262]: 2.0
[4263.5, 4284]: 1.6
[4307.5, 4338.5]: 3.1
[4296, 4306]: 3.0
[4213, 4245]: 1.6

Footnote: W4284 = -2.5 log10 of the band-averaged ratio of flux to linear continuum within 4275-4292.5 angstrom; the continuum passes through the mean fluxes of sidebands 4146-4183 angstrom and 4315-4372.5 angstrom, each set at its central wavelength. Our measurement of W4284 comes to 0.11 mag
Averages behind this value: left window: 48.7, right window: 53.5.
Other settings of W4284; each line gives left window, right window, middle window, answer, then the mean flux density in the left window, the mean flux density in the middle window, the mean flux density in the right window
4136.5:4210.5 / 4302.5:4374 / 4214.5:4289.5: 0.04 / 49.3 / 48.5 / 51.1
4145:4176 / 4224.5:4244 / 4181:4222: -0.04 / 49.7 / 50.2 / 47.6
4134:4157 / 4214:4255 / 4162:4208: 0.02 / 49.9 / 48.4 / 48.8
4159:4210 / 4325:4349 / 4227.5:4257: 0.03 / 48.9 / 48.5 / 52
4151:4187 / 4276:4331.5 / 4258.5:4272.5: -0.10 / 48.2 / 51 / 46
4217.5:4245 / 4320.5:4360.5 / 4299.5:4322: 0.16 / 48.6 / 44.2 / 52.3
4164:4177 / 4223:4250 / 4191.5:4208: -0.01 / 49.4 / 49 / 47.9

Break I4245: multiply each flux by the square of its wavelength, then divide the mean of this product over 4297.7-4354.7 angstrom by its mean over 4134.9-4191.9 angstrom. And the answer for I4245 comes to 1.06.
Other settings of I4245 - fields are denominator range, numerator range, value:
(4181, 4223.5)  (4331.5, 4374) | 1.15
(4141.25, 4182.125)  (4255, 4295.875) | 1.04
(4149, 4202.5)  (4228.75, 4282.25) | 1.05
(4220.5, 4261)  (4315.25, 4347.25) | 1.14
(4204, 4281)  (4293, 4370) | 1.05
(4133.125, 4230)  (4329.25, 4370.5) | 1.19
